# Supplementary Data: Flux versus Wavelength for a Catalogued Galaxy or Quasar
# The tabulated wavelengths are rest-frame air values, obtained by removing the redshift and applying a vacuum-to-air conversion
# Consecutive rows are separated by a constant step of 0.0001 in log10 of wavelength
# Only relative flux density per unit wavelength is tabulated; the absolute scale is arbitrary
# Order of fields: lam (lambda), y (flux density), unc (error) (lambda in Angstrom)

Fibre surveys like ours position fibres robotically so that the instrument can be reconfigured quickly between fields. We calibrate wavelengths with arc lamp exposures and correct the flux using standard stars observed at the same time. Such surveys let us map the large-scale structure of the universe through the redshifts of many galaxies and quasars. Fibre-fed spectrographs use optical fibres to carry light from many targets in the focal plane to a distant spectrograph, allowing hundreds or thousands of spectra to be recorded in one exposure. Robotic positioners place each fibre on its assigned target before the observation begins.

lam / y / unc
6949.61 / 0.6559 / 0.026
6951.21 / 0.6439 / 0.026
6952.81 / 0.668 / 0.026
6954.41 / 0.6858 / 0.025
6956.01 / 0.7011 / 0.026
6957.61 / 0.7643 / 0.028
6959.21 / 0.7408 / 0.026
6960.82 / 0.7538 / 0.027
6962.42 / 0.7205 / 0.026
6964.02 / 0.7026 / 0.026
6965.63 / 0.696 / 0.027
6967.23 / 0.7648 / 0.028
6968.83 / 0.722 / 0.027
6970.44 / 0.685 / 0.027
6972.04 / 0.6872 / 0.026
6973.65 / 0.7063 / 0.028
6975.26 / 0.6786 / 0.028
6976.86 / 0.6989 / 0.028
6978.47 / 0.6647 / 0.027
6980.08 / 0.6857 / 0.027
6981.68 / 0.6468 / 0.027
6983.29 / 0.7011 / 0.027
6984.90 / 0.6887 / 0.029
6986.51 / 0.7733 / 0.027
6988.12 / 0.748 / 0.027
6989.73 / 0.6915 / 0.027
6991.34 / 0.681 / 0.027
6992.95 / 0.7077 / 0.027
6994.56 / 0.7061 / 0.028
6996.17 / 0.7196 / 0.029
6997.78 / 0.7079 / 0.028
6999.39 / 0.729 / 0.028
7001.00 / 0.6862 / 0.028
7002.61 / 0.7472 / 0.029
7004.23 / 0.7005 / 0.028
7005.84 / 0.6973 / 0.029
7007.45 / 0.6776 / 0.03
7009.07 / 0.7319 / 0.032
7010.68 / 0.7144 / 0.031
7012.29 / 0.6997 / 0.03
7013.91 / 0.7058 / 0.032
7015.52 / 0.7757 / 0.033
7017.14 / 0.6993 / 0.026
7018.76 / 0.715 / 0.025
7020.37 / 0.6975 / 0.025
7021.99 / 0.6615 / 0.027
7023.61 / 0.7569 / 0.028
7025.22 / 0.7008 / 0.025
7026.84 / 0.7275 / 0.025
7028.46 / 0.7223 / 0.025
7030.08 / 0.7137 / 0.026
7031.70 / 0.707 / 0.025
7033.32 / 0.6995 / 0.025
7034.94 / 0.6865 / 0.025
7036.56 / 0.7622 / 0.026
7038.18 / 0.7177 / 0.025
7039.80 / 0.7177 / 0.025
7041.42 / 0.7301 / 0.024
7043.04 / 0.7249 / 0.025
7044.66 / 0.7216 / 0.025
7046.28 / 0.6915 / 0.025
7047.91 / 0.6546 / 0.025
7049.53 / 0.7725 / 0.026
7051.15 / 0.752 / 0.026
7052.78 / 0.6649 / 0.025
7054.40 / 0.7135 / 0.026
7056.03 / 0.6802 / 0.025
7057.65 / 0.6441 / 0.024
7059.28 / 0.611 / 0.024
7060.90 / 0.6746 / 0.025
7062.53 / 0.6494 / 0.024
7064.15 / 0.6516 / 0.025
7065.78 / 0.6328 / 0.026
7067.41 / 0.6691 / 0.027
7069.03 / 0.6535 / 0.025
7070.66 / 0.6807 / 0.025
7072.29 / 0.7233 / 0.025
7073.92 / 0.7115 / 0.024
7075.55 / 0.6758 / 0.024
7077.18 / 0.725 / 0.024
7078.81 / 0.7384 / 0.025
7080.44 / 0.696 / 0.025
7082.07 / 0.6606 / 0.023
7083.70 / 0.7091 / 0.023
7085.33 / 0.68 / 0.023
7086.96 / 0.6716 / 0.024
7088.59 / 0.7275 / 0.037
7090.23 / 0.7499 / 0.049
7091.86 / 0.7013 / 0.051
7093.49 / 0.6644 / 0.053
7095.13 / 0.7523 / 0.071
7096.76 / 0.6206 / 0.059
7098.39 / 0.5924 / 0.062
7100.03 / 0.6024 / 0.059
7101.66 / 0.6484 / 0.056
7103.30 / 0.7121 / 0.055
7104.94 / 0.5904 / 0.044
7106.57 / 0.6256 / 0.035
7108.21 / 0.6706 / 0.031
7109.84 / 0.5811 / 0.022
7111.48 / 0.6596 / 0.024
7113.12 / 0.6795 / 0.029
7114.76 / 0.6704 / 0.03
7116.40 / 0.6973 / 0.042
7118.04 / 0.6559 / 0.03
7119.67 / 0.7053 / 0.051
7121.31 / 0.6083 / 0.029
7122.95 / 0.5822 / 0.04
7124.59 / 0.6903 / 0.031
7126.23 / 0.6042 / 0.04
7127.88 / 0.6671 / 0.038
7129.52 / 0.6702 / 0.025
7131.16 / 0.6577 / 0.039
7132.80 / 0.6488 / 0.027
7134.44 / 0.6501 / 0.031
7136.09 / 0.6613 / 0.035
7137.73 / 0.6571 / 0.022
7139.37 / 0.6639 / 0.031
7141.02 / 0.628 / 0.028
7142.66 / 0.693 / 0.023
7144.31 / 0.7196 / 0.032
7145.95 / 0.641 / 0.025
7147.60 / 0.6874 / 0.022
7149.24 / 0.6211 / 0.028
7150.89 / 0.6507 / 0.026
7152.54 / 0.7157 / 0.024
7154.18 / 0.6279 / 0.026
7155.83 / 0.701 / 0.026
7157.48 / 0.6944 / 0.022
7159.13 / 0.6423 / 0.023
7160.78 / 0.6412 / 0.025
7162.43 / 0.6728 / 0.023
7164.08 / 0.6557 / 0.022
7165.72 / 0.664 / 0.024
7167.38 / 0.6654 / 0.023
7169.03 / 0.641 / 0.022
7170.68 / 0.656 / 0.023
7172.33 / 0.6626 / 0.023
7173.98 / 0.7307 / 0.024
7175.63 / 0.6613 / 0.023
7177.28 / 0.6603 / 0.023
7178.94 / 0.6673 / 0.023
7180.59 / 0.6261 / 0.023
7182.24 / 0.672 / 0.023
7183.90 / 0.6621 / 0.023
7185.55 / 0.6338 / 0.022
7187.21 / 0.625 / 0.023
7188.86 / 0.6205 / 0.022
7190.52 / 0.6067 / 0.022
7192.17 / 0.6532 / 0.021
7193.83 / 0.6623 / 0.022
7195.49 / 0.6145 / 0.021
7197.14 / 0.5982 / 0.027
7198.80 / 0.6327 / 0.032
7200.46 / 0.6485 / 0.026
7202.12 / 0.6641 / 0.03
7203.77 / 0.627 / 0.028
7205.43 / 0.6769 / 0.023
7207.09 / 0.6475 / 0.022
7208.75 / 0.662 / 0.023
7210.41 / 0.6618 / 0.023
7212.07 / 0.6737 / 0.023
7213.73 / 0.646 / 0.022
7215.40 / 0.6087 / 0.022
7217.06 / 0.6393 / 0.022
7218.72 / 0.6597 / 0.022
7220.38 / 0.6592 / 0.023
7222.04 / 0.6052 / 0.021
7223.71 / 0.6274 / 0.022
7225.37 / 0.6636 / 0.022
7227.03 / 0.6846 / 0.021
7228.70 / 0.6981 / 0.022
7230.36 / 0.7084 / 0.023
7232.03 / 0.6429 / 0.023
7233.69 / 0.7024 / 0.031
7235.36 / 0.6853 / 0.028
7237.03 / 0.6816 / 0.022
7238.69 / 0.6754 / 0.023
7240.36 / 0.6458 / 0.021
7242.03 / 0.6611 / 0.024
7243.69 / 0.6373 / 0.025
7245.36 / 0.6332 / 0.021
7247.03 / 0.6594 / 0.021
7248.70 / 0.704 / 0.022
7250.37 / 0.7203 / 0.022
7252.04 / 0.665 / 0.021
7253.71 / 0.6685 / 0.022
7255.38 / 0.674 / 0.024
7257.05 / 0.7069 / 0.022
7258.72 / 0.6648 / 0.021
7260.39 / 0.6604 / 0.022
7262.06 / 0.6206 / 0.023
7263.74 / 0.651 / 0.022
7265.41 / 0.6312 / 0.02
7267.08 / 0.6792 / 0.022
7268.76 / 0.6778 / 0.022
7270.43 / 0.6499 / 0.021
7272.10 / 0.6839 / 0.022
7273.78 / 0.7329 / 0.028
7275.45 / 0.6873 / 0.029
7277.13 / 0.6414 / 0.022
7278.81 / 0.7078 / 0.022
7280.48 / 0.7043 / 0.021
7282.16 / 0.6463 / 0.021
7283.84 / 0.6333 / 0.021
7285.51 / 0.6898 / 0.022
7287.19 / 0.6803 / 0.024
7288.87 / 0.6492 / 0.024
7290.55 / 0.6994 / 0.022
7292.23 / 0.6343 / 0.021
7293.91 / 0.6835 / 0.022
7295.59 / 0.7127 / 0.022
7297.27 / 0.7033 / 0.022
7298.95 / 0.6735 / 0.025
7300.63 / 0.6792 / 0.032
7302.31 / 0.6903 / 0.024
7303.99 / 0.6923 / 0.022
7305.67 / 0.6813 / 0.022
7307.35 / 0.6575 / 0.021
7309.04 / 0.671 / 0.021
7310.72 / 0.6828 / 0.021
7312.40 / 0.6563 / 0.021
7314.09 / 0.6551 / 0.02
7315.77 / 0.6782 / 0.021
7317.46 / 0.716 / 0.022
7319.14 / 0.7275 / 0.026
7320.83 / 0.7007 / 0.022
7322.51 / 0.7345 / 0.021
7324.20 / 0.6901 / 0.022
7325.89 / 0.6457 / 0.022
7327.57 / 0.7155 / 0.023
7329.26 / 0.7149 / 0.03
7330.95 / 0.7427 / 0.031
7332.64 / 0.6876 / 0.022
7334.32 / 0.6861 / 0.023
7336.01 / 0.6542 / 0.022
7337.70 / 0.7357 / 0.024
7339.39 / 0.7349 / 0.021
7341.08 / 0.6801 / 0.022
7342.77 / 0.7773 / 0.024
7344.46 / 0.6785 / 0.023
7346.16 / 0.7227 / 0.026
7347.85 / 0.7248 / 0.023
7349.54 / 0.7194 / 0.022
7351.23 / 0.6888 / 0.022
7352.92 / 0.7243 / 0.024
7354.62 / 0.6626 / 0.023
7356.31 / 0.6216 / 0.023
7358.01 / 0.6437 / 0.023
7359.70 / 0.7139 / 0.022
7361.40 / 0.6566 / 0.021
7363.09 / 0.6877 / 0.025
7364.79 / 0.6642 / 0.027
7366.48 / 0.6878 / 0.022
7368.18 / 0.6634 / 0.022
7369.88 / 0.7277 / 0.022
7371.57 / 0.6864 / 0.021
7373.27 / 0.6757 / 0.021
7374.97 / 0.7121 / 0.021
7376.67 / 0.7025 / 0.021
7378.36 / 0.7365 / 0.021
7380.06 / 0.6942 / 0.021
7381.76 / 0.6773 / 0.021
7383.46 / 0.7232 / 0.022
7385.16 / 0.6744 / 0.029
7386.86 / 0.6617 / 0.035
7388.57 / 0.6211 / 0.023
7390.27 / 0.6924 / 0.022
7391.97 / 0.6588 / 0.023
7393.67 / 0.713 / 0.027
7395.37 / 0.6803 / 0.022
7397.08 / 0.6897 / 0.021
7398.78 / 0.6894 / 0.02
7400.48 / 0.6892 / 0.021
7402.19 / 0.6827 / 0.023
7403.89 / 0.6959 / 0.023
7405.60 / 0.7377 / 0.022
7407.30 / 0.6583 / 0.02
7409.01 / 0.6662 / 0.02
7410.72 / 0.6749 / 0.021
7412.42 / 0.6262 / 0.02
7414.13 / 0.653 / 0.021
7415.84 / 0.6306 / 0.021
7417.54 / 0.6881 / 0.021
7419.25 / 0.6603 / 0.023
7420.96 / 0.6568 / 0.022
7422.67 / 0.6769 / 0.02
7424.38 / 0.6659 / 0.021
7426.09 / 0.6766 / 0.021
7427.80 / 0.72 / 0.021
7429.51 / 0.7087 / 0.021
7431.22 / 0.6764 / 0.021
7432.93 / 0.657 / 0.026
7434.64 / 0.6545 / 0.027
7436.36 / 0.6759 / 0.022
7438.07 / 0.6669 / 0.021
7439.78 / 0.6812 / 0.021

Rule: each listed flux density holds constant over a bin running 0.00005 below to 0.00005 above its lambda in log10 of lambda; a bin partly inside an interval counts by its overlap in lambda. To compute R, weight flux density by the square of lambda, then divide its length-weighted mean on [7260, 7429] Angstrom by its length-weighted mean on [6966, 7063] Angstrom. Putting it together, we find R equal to 1.06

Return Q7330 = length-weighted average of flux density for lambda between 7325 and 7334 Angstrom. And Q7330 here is 0.701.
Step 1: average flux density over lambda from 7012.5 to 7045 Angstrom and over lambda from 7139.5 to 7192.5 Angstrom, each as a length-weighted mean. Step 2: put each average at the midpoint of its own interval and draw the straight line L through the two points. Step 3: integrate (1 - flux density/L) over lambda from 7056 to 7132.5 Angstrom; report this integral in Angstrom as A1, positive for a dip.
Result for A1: 2.6 Angstrom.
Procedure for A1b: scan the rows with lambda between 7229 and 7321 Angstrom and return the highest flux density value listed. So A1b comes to 0.7329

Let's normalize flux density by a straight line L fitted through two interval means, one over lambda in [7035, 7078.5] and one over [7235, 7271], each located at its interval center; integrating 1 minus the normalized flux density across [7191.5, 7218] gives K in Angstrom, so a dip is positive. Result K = 1.1 Angstrom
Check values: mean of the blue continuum 0.693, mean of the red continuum 0.666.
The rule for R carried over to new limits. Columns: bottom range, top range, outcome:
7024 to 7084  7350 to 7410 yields 1.08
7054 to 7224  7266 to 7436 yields 1.10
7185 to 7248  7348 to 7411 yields 1.10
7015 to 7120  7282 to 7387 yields 1.08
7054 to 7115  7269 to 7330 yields 1.08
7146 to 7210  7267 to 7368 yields 1.09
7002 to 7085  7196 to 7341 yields 1.02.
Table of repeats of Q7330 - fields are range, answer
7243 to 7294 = 0.67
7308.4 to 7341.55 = 0.696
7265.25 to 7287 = 0.676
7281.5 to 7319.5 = 0.678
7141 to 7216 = 0.655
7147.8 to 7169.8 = 0.662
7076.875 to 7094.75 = 0.703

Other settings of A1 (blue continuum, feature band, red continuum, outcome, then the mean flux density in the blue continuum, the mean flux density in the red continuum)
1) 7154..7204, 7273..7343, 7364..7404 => -1.52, 0.652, 0.687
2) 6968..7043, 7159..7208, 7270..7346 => 3.32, 0.708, 0.689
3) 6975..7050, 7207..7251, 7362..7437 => 1.94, 0.709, 0.681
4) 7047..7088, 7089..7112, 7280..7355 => 0.97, 0.684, 0.692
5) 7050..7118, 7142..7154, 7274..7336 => 0.08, 0.674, 0.685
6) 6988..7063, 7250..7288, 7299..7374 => 1.23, 0.706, 0.692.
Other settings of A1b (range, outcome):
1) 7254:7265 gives 0.7069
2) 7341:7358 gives 0.7773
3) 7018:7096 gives 0.7725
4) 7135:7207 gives 0.7307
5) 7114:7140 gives 0.7053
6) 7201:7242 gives 0.7084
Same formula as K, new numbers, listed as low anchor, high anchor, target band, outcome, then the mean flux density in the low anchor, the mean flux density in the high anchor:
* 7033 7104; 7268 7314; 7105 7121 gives 0.7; 0.689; 0.677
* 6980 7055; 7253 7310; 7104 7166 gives 3.4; 0.712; 0.674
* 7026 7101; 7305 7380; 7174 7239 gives 3.7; 0.692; 0.694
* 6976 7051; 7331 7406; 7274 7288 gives 0.4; 0.711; 0.692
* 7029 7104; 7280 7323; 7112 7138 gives 1.2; 0.69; 0.681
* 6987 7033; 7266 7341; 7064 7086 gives 0.6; 0.712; 0.686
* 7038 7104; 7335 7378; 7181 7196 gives 1.1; 0.687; 0.694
